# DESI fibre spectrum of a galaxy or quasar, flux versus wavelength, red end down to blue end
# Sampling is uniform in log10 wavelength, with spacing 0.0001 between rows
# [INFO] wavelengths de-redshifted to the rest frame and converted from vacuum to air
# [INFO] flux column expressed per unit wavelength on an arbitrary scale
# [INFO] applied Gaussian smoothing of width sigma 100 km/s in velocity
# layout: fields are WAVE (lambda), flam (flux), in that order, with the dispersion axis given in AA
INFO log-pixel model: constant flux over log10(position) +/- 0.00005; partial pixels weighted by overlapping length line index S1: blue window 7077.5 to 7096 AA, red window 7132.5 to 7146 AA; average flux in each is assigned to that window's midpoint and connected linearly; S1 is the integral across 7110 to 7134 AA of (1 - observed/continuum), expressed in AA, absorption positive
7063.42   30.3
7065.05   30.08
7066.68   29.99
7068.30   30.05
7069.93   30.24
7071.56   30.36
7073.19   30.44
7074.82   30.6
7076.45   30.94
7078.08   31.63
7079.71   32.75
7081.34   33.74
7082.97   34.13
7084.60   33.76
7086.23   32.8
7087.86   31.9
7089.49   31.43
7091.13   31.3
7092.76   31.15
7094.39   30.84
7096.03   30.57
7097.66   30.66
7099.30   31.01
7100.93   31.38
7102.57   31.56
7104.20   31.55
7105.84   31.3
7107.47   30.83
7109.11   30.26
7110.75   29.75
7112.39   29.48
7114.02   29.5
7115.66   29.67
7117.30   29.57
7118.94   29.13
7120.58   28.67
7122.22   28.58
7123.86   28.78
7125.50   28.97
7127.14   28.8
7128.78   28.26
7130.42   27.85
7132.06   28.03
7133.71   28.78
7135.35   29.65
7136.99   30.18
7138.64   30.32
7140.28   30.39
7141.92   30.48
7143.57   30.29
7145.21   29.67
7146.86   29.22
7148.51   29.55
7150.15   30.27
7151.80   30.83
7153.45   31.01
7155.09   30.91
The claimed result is 1.4 AA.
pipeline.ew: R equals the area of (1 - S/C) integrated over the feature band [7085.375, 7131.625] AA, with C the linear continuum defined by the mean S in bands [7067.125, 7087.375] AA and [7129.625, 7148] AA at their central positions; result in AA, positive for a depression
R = 0.7 AA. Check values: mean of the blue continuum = 31.8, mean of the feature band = 30.2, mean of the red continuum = 29.5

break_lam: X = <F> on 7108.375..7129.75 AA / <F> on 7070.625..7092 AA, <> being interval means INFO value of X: 0.9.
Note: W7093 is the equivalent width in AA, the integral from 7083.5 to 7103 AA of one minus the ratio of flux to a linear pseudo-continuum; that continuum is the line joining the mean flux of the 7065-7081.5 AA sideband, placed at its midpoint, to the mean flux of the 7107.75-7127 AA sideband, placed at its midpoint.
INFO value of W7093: -0.9 AA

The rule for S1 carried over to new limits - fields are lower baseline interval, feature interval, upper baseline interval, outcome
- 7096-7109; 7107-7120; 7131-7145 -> 0.40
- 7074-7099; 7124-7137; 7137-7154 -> 0.80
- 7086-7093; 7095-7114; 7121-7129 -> -0.18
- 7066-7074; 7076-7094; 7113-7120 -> -1.40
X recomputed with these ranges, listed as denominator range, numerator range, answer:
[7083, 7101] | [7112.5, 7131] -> 0.91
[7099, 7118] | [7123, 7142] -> 0.96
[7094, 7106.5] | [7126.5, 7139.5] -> 0.93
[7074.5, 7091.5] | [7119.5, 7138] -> 0.89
